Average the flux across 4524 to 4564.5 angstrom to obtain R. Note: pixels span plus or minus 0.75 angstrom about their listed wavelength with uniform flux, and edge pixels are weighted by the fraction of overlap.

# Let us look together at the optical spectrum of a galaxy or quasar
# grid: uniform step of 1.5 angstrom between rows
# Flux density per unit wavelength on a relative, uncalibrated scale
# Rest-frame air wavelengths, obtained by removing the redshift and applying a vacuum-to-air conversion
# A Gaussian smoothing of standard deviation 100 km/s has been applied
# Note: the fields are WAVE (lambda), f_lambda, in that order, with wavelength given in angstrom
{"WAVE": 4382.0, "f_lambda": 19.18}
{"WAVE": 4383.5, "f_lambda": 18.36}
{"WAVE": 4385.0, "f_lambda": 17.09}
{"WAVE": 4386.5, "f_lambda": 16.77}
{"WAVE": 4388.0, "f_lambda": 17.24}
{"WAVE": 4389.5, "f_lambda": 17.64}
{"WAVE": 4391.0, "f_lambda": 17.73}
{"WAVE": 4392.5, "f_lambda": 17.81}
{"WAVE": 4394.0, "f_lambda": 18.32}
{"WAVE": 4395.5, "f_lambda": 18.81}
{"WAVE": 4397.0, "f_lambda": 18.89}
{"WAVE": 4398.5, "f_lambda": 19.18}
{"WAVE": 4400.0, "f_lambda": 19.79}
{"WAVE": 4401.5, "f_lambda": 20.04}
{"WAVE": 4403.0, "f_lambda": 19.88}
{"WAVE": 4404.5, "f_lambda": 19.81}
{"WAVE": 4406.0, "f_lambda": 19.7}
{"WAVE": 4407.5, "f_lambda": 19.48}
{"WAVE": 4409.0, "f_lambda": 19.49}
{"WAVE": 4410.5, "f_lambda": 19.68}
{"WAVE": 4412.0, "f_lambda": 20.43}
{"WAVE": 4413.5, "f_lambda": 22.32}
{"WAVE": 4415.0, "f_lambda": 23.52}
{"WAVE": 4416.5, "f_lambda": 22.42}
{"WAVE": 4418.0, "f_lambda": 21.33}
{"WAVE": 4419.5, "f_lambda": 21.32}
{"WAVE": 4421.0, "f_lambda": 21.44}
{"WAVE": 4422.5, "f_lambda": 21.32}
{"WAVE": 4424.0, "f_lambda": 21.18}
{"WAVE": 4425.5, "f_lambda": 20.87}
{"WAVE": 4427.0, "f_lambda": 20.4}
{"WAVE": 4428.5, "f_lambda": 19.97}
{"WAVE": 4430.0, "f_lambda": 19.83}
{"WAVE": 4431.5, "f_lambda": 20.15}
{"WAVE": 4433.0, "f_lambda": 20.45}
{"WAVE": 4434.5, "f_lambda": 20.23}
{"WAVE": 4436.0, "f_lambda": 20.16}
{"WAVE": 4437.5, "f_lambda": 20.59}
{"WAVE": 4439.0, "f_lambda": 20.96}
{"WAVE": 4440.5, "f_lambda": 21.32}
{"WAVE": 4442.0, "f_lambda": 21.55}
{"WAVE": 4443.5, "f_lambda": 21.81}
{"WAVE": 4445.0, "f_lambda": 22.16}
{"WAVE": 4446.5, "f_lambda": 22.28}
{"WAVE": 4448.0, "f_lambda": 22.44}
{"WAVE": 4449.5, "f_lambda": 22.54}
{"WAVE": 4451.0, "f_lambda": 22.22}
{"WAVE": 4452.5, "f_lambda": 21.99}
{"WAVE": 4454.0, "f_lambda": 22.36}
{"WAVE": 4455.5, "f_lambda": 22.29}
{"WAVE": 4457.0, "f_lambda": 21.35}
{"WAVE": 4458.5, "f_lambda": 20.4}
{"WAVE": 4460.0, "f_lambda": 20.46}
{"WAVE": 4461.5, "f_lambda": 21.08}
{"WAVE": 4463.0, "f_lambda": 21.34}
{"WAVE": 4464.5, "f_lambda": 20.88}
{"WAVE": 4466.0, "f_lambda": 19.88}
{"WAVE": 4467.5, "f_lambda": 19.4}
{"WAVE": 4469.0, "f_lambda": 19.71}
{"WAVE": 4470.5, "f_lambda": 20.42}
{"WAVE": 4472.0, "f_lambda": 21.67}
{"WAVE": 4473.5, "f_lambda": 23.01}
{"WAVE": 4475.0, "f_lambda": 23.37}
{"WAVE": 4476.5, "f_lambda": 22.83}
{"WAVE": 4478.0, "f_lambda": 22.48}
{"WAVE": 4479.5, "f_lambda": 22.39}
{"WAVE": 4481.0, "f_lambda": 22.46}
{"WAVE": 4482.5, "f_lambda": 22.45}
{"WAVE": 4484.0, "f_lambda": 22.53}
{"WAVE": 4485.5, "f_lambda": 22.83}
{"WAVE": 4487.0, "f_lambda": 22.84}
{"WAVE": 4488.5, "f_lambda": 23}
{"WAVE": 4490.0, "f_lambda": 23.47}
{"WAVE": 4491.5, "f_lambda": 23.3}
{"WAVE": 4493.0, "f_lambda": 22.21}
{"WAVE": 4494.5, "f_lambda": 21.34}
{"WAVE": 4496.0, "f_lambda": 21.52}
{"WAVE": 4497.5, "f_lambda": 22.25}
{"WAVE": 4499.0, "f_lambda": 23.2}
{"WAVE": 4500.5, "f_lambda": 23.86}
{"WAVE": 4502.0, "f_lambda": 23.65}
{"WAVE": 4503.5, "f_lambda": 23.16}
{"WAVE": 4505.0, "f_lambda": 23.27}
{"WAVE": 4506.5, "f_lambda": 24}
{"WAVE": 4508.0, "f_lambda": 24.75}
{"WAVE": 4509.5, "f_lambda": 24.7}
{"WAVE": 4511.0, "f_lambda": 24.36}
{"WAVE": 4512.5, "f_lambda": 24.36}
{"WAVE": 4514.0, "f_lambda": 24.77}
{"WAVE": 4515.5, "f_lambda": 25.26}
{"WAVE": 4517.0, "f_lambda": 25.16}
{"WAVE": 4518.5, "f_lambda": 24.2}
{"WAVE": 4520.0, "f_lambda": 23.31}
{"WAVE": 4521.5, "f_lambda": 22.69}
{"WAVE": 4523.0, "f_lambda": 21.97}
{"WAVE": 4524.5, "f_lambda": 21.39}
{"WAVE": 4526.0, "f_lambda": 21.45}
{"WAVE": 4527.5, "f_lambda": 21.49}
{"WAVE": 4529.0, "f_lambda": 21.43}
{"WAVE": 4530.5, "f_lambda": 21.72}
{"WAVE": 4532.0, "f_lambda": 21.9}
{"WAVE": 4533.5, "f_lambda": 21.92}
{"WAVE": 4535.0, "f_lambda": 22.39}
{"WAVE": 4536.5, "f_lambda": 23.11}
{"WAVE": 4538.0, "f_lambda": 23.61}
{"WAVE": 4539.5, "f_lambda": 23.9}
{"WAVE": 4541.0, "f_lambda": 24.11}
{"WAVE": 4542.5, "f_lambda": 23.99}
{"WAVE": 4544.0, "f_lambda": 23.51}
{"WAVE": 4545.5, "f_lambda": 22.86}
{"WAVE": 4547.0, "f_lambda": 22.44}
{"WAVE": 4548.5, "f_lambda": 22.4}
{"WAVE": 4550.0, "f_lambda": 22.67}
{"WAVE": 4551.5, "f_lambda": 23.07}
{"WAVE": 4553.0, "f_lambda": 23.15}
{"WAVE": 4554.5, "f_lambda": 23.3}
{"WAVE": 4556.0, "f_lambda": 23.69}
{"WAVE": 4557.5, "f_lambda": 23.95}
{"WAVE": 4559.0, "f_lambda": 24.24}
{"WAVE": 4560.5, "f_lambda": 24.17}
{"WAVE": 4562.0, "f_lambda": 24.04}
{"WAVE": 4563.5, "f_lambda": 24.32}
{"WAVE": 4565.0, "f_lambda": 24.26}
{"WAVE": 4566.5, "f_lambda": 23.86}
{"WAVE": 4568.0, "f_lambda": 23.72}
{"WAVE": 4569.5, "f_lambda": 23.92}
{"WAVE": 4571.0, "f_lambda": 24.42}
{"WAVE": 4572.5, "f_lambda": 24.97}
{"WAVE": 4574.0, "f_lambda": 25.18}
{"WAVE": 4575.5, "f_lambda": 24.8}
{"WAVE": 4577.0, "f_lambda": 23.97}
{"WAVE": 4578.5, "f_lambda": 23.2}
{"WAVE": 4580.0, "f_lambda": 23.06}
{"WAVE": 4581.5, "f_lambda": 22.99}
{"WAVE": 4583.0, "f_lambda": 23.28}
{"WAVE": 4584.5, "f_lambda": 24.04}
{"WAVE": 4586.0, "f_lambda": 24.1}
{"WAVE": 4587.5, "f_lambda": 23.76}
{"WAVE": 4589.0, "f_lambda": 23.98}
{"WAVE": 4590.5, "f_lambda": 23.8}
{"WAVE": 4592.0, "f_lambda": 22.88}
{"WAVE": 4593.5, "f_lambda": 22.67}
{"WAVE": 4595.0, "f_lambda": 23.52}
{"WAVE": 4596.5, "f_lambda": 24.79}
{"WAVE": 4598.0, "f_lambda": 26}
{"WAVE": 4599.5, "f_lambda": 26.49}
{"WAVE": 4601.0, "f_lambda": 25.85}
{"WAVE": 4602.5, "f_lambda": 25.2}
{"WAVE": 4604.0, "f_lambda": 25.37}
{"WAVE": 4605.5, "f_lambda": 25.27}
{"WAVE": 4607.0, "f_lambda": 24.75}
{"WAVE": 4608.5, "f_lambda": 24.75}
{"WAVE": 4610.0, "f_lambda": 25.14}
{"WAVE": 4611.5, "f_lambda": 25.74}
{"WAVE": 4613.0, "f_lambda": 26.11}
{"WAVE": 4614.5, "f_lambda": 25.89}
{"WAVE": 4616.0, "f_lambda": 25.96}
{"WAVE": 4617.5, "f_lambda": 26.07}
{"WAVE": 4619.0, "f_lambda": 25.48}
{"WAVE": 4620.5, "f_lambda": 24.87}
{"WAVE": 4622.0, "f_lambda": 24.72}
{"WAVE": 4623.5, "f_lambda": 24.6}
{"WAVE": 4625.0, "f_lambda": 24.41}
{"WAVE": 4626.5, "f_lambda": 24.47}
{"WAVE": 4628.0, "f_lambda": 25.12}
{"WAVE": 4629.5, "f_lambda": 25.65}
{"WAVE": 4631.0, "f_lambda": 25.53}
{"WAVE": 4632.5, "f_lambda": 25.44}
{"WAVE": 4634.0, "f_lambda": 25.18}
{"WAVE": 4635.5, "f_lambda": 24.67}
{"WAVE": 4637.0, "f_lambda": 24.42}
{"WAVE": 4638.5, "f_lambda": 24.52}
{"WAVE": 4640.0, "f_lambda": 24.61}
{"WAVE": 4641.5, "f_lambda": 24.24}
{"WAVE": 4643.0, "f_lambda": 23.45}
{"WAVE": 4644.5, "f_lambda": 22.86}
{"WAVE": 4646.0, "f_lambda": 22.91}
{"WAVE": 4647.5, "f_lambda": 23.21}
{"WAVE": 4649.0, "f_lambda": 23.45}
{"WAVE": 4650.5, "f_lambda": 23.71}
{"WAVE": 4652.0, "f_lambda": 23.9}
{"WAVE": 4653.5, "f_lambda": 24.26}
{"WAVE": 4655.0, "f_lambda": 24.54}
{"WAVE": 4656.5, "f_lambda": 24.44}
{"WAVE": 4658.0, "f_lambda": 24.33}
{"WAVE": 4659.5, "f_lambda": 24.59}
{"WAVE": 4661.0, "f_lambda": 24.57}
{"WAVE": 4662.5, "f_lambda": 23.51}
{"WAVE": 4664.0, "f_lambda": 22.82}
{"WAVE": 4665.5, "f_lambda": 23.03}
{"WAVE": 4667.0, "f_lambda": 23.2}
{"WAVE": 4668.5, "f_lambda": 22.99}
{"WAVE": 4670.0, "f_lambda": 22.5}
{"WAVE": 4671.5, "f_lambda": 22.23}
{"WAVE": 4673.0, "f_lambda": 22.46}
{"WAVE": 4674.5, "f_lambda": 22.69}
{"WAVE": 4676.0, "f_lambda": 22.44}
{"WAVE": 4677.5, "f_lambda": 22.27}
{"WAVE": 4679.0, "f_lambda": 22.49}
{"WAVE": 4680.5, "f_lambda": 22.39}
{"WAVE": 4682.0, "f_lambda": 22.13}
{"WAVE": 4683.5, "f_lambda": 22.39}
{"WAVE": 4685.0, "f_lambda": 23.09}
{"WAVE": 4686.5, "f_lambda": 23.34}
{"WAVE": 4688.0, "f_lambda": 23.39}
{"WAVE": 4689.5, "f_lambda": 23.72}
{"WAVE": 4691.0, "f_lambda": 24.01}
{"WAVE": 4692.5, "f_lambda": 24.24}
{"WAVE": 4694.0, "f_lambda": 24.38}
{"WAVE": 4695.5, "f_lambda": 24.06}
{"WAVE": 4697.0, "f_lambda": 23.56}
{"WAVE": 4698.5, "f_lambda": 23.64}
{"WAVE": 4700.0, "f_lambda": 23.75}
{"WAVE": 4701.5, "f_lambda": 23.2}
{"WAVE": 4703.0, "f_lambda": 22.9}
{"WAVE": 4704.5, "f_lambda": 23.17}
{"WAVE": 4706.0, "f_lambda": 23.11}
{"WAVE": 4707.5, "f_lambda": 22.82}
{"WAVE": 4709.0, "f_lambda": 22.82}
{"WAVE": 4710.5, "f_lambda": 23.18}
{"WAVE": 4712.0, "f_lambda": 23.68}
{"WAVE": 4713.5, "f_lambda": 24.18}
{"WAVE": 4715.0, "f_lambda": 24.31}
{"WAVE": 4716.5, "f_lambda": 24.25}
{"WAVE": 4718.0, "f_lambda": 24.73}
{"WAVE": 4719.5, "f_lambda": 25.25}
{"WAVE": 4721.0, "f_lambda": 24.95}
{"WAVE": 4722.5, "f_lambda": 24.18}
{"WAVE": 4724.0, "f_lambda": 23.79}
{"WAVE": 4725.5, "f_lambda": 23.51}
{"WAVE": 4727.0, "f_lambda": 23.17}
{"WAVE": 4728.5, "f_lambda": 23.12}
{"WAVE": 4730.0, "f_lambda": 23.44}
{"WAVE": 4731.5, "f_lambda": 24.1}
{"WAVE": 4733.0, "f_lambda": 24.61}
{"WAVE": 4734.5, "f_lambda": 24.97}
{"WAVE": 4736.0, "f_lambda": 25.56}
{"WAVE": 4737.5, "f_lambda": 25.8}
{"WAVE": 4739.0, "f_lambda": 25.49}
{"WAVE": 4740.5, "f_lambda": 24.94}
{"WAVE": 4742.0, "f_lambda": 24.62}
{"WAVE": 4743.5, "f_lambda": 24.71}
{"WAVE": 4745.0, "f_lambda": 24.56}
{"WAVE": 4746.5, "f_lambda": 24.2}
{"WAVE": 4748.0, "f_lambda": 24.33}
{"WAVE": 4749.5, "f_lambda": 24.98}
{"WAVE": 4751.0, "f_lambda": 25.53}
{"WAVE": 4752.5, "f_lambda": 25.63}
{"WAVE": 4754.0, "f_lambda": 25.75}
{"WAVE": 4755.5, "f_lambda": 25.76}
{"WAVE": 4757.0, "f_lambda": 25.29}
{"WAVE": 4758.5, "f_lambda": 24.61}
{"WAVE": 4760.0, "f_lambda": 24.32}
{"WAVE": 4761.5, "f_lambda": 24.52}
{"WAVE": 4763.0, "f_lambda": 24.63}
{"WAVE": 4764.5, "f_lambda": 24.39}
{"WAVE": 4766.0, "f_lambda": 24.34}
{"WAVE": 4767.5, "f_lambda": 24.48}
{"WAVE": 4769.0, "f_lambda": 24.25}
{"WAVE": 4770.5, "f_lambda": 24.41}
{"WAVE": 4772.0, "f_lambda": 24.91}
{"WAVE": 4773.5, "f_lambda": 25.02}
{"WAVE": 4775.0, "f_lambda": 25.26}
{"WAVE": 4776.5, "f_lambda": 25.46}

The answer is 23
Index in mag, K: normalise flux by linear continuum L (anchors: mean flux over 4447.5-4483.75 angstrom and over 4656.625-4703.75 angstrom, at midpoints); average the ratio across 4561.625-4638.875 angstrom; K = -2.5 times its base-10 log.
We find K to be -0.09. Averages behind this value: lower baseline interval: 21.6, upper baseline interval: 23.3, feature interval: 24.6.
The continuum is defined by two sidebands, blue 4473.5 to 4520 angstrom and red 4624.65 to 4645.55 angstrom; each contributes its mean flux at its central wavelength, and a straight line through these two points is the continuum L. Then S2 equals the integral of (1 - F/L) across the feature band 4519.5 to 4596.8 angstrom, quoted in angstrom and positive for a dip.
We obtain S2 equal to 1.8 angstrom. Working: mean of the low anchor 23.3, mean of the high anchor 24.6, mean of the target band 23.3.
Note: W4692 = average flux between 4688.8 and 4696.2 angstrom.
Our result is 24.1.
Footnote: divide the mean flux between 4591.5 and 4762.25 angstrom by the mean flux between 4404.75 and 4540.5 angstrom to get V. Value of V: 1.10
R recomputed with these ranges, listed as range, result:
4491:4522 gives 23.6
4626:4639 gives 25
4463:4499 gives 22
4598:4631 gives 25.3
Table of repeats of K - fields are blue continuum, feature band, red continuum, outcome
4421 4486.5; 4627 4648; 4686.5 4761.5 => -0.05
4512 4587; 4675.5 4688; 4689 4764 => 0.07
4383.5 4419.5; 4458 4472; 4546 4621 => 0.04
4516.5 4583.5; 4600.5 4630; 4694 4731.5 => -0.08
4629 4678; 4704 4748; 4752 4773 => 0.01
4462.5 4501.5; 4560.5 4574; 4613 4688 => -0.06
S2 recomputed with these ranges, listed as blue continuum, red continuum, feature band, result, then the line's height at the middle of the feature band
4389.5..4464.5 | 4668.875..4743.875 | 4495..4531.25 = -2.74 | 21.6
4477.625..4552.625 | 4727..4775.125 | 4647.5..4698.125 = 1.68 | 24.2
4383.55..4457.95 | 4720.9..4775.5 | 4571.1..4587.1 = -1.08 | 22.5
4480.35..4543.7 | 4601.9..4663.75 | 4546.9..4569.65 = 0.09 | 23.7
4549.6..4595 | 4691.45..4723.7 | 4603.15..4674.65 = -1.67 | 23.8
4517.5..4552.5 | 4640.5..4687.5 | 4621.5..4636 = -1.19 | 23.1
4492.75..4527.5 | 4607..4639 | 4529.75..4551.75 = 0.85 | 23.8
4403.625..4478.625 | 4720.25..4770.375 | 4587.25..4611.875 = -1.87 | 23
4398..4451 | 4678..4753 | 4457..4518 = -2.92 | 21.6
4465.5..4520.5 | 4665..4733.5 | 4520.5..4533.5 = 0.68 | 23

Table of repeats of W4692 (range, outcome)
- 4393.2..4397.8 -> 18.7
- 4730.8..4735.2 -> 24.6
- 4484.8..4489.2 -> 22.9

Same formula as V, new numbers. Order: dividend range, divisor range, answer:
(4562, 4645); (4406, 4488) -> 1.15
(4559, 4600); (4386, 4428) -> 1.21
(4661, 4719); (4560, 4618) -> 0.95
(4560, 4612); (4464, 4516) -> 1.07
